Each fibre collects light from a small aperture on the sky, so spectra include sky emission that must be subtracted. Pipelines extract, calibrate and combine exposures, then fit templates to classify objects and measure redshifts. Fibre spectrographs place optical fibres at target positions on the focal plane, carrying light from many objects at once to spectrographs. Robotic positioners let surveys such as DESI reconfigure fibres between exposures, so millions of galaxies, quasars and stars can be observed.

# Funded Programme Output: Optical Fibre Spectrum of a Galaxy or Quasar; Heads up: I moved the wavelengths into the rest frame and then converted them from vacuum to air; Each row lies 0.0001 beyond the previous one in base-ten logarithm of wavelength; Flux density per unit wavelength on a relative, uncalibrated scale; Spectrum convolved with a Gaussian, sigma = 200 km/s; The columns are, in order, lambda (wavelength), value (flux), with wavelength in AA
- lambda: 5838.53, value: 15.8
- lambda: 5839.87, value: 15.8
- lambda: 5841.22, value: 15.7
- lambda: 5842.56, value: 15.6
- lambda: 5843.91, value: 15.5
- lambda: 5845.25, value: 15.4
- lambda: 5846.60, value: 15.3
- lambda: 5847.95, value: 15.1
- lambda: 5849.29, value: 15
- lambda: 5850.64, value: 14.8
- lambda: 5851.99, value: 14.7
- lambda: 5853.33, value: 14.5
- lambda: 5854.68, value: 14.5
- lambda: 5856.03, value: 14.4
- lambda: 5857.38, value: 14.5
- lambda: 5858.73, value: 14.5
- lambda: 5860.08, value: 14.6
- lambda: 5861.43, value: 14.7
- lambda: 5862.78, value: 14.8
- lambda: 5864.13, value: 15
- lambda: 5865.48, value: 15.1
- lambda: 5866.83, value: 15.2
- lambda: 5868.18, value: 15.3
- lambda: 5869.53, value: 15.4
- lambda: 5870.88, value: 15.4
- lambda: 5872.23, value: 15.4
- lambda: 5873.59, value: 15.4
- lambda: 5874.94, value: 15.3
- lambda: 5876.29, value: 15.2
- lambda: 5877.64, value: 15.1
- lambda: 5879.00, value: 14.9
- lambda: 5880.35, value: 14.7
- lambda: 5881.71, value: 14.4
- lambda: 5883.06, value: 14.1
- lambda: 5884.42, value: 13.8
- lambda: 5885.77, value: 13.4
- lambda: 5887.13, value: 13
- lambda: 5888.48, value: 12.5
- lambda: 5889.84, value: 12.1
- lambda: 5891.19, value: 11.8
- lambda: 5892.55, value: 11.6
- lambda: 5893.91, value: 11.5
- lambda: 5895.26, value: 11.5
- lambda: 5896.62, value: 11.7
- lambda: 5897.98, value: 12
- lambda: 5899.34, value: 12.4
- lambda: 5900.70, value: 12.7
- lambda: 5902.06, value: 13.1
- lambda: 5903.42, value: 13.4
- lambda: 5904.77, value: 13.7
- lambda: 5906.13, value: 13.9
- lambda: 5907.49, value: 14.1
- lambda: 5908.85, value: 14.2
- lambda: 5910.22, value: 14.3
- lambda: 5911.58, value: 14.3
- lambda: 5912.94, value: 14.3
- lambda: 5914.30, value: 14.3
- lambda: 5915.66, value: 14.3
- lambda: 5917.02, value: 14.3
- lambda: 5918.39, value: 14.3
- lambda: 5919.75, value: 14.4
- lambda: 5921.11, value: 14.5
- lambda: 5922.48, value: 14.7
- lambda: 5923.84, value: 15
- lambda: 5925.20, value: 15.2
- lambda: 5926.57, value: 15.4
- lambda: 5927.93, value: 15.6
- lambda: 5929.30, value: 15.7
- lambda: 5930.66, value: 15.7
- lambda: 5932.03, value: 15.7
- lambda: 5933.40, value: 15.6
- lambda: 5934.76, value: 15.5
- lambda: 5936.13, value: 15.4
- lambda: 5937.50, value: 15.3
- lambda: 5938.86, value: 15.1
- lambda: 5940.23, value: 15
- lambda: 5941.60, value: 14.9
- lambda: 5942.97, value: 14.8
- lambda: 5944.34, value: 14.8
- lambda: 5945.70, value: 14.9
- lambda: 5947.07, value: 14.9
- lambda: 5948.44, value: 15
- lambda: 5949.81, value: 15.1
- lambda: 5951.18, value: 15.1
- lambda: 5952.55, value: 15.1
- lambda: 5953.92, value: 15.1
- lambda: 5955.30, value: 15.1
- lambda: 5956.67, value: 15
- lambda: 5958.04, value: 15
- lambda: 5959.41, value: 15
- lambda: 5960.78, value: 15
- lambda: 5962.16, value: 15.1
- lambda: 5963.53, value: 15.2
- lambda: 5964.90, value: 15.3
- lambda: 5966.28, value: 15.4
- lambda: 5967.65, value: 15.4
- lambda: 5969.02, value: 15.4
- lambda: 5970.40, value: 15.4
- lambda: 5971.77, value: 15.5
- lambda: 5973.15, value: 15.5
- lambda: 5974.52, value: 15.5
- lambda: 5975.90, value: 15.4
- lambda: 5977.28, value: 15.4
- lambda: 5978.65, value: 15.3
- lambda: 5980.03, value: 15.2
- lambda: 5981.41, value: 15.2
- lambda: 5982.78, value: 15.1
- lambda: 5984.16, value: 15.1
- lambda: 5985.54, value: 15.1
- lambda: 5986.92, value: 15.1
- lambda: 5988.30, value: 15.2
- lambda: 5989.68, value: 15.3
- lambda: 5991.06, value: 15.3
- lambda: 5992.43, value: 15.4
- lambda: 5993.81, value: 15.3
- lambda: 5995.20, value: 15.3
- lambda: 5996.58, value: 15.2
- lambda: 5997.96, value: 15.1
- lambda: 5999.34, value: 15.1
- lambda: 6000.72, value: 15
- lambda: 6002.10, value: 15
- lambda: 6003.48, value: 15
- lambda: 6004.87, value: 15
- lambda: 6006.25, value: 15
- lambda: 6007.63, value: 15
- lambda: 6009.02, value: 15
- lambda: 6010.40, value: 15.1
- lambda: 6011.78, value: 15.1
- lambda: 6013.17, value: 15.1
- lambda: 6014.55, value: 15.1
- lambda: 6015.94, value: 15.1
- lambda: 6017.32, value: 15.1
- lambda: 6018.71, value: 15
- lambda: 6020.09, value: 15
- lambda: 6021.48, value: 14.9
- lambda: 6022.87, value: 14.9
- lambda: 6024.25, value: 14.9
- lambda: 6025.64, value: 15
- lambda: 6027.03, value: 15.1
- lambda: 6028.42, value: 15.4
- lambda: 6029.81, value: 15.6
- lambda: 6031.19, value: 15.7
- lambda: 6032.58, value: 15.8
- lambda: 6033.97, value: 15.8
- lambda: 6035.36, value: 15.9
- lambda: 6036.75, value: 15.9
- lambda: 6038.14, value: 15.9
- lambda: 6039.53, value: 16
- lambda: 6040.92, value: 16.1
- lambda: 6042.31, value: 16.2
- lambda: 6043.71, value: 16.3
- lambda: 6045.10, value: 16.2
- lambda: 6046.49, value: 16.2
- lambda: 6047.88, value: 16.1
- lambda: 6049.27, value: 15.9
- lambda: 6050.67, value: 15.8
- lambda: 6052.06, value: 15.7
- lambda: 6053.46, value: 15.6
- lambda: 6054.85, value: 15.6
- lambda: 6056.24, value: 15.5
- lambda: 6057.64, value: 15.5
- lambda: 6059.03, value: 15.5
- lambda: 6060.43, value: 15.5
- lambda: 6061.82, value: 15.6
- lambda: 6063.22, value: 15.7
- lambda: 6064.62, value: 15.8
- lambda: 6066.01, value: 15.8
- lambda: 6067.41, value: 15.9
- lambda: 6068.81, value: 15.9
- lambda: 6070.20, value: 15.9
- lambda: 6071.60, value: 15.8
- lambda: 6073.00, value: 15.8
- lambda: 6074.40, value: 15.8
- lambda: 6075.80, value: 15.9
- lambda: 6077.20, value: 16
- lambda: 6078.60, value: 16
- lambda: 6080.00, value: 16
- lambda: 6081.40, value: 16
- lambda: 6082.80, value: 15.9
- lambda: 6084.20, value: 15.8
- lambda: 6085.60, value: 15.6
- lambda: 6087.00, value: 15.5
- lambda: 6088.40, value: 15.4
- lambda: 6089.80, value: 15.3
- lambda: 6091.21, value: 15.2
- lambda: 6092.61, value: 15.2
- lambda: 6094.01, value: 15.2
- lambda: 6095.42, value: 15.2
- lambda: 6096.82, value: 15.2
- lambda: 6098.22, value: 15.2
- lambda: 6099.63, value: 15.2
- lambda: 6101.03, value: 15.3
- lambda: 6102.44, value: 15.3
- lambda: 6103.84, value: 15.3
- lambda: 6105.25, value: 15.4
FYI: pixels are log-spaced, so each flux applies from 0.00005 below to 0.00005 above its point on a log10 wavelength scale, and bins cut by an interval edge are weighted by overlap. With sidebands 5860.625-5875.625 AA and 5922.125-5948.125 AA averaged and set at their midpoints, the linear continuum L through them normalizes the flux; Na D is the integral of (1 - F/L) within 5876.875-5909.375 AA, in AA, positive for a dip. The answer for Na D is 4.4 AA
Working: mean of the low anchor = 15.2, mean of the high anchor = 15.2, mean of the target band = 13.2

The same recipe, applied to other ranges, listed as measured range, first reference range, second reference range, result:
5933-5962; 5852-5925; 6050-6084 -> -0.9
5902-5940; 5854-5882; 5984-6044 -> 0.9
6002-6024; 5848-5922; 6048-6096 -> 0.2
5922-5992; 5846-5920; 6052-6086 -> -2.3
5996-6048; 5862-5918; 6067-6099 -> -1.0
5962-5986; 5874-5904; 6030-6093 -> -1.4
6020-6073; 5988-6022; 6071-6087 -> -0.6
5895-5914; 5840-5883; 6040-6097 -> 2.3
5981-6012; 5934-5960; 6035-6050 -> 0.9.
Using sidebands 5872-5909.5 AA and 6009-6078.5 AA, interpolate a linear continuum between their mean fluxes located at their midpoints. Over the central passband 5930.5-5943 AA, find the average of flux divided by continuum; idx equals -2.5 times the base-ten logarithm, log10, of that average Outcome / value -0.09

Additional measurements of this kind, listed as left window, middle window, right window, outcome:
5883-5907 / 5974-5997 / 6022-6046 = -0.05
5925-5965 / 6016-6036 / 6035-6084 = 0.03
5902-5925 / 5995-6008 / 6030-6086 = 0.01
